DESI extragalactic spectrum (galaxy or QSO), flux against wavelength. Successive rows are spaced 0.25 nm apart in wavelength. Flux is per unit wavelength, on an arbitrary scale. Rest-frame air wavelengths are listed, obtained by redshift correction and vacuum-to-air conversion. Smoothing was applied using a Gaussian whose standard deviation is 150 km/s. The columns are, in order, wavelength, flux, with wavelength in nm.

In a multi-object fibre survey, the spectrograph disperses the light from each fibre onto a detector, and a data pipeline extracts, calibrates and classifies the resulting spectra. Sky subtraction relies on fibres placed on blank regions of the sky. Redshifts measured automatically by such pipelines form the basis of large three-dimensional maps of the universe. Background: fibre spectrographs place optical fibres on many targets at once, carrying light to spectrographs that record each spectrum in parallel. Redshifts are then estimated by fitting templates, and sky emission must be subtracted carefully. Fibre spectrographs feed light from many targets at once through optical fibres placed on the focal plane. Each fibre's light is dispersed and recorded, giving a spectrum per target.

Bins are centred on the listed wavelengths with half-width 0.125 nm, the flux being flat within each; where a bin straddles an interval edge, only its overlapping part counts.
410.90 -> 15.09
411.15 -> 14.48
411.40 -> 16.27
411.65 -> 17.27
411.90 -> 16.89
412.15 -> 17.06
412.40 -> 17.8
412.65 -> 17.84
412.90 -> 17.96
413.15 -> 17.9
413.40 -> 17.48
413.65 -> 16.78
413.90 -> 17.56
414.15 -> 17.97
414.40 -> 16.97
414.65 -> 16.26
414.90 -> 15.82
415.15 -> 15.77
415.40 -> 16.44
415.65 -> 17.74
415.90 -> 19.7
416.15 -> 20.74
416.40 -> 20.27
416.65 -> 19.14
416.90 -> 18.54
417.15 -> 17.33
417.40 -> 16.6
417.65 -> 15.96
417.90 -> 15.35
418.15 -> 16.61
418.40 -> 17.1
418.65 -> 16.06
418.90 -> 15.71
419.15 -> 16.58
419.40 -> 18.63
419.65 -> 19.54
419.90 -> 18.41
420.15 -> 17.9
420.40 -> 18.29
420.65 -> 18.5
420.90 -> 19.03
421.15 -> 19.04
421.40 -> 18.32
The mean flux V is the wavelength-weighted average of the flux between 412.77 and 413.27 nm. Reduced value 17.9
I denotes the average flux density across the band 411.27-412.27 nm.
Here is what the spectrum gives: 16.9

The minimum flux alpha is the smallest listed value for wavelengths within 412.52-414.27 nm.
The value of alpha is 16.78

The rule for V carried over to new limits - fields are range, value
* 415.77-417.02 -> 19.7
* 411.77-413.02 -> 17.5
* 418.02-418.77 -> 16.6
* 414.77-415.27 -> 15.8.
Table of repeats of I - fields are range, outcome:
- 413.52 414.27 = 17.4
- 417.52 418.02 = 15.7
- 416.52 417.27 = 18.4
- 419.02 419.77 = 18.2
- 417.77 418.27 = 16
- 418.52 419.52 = 16.7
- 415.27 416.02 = 17.9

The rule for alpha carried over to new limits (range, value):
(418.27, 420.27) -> 15.71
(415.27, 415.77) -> 16.44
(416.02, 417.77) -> 15.96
